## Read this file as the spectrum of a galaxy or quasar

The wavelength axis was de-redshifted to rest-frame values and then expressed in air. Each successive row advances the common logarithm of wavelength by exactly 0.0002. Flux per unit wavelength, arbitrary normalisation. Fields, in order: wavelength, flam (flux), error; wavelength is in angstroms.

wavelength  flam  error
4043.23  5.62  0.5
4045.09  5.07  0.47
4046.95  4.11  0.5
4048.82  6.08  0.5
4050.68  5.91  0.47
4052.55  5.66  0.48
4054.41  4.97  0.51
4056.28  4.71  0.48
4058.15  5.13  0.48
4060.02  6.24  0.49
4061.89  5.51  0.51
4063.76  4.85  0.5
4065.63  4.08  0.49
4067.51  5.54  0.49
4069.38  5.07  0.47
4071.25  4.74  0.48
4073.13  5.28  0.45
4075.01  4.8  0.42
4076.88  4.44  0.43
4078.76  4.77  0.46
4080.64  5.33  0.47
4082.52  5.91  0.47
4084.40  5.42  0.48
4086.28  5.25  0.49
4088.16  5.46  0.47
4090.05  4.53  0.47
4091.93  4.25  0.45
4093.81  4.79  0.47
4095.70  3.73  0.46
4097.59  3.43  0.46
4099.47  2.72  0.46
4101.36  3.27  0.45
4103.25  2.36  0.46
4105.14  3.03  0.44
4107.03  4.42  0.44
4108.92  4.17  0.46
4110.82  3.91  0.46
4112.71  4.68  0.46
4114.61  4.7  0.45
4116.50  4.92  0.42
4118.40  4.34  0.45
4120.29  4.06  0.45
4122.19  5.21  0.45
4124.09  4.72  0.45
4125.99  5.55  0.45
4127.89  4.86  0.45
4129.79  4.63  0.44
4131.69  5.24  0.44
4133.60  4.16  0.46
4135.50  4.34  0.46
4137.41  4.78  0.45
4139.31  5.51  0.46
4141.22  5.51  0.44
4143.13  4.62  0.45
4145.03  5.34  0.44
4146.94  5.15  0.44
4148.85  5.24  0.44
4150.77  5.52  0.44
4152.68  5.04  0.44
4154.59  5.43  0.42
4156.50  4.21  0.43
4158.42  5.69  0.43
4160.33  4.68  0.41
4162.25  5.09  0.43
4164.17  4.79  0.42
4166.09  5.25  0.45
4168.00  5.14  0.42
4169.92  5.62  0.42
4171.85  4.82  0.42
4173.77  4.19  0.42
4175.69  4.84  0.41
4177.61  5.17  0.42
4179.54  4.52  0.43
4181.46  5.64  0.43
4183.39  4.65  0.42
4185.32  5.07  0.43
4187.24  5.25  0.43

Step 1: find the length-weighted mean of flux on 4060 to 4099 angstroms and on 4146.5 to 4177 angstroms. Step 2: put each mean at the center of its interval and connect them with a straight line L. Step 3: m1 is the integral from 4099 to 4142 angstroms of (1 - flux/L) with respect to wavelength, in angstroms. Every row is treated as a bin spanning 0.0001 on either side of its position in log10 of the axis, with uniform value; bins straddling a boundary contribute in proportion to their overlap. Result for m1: 4.7 angstroms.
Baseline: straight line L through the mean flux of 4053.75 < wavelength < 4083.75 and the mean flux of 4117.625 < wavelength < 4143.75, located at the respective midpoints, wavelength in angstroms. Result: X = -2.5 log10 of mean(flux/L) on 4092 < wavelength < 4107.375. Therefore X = 0.39 mag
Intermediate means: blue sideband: 5.09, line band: 3.48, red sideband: 4.83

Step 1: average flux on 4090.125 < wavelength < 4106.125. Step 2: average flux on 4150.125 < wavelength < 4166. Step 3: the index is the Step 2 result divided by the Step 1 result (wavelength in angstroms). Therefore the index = 1.44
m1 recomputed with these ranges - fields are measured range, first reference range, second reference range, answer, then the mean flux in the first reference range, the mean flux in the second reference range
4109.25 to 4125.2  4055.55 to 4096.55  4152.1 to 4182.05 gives 1.4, 5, 5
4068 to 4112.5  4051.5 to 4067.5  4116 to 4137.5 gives 5.1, 5.17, 4.73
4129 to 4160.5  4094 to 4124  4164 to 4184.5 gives -3.4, 3.97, 4.97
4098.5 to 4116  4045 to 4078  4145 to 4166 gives 4.7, 5.12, 5.1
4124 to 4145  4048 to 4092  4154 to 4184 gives 0.5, 5.18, 4.98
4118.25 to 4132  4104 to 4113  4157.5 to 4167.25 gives -1.7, 3.96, 5.1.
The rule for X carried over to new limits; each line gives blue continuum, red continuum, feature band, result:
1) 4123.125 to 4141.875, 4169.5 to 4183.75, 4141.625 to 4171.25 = -0.04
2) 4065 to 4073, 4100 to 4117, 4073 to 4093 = -0.11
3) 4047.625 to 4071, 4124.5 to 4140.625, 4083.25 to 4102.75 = 0.20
